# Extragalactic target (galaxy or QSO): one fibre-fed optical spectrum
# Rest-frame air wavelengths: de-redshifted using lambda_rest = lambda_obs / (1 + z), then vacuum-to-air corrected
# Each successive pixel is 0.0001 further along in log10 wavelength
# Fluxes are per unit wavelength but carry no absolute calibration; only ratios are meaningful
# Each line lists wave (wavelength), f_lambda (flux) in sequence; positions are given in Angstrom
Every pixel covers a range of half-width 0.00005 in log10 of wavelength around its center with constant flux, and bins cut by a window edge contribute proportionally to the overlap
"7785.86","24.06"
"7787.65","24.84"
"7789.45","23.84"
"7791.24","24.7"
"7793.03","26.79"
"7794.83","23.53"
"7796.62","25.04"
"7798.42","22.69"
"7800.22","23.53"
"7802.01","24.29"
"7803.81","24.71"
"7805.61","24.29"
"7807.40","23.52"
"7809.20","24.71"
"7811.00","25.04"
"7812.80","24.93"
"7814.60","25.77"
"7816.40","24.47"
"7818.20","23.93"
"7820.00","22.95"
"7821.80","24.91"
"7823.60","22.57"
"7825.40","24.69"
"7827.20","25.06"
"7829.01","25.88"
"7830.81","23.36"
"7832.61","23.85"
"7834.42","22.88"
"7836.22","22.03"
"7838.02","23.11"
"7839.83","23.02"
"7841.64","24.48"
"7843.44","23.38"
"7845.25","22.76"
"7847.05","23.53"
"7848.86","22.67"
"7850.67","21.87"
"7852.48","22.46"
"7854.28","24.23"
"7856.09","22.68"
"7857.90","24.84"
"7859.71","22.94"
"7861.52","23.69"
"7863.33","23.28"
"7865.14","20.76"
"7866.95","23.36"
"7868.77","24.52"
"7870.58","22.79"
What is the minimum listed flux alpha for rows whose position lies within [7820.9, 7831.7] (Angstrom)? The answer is 22.57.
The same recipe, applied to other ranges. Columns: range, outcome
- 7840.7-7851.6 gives 21.87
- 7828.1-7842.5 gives 22.03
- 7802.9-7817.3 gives 23.52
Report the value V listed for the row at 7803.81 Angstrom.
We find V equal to 24.71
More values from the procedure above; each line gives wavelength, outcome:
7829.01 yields 25.88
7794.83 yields 23.53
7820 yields 22.95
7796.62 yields 25.04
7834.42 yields 22.88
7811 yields 25.04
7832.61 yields 23.85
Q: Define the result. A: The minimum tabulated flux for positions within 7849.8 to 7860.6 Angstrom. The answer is 21.87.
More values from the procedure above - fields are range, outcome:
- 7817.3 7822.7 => 22.95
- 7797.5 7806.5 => 22.69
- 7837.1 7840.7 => 23.02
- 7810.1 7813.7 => 24.93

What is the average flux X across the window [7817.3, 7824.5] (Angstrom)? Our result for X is 23.6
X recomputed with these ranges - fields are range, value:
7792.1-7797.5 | 25.1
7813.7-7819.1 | 24.7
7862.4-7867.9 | 22.5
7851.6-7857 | 23.2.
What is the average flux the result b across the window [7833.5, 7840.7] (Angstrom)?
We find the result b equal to 22.8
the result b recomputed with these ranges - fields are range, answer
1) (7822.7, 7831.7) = 24.3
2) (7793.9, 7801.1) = 23.7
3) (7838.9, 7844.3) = 23.6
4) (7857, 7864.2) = 23.7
